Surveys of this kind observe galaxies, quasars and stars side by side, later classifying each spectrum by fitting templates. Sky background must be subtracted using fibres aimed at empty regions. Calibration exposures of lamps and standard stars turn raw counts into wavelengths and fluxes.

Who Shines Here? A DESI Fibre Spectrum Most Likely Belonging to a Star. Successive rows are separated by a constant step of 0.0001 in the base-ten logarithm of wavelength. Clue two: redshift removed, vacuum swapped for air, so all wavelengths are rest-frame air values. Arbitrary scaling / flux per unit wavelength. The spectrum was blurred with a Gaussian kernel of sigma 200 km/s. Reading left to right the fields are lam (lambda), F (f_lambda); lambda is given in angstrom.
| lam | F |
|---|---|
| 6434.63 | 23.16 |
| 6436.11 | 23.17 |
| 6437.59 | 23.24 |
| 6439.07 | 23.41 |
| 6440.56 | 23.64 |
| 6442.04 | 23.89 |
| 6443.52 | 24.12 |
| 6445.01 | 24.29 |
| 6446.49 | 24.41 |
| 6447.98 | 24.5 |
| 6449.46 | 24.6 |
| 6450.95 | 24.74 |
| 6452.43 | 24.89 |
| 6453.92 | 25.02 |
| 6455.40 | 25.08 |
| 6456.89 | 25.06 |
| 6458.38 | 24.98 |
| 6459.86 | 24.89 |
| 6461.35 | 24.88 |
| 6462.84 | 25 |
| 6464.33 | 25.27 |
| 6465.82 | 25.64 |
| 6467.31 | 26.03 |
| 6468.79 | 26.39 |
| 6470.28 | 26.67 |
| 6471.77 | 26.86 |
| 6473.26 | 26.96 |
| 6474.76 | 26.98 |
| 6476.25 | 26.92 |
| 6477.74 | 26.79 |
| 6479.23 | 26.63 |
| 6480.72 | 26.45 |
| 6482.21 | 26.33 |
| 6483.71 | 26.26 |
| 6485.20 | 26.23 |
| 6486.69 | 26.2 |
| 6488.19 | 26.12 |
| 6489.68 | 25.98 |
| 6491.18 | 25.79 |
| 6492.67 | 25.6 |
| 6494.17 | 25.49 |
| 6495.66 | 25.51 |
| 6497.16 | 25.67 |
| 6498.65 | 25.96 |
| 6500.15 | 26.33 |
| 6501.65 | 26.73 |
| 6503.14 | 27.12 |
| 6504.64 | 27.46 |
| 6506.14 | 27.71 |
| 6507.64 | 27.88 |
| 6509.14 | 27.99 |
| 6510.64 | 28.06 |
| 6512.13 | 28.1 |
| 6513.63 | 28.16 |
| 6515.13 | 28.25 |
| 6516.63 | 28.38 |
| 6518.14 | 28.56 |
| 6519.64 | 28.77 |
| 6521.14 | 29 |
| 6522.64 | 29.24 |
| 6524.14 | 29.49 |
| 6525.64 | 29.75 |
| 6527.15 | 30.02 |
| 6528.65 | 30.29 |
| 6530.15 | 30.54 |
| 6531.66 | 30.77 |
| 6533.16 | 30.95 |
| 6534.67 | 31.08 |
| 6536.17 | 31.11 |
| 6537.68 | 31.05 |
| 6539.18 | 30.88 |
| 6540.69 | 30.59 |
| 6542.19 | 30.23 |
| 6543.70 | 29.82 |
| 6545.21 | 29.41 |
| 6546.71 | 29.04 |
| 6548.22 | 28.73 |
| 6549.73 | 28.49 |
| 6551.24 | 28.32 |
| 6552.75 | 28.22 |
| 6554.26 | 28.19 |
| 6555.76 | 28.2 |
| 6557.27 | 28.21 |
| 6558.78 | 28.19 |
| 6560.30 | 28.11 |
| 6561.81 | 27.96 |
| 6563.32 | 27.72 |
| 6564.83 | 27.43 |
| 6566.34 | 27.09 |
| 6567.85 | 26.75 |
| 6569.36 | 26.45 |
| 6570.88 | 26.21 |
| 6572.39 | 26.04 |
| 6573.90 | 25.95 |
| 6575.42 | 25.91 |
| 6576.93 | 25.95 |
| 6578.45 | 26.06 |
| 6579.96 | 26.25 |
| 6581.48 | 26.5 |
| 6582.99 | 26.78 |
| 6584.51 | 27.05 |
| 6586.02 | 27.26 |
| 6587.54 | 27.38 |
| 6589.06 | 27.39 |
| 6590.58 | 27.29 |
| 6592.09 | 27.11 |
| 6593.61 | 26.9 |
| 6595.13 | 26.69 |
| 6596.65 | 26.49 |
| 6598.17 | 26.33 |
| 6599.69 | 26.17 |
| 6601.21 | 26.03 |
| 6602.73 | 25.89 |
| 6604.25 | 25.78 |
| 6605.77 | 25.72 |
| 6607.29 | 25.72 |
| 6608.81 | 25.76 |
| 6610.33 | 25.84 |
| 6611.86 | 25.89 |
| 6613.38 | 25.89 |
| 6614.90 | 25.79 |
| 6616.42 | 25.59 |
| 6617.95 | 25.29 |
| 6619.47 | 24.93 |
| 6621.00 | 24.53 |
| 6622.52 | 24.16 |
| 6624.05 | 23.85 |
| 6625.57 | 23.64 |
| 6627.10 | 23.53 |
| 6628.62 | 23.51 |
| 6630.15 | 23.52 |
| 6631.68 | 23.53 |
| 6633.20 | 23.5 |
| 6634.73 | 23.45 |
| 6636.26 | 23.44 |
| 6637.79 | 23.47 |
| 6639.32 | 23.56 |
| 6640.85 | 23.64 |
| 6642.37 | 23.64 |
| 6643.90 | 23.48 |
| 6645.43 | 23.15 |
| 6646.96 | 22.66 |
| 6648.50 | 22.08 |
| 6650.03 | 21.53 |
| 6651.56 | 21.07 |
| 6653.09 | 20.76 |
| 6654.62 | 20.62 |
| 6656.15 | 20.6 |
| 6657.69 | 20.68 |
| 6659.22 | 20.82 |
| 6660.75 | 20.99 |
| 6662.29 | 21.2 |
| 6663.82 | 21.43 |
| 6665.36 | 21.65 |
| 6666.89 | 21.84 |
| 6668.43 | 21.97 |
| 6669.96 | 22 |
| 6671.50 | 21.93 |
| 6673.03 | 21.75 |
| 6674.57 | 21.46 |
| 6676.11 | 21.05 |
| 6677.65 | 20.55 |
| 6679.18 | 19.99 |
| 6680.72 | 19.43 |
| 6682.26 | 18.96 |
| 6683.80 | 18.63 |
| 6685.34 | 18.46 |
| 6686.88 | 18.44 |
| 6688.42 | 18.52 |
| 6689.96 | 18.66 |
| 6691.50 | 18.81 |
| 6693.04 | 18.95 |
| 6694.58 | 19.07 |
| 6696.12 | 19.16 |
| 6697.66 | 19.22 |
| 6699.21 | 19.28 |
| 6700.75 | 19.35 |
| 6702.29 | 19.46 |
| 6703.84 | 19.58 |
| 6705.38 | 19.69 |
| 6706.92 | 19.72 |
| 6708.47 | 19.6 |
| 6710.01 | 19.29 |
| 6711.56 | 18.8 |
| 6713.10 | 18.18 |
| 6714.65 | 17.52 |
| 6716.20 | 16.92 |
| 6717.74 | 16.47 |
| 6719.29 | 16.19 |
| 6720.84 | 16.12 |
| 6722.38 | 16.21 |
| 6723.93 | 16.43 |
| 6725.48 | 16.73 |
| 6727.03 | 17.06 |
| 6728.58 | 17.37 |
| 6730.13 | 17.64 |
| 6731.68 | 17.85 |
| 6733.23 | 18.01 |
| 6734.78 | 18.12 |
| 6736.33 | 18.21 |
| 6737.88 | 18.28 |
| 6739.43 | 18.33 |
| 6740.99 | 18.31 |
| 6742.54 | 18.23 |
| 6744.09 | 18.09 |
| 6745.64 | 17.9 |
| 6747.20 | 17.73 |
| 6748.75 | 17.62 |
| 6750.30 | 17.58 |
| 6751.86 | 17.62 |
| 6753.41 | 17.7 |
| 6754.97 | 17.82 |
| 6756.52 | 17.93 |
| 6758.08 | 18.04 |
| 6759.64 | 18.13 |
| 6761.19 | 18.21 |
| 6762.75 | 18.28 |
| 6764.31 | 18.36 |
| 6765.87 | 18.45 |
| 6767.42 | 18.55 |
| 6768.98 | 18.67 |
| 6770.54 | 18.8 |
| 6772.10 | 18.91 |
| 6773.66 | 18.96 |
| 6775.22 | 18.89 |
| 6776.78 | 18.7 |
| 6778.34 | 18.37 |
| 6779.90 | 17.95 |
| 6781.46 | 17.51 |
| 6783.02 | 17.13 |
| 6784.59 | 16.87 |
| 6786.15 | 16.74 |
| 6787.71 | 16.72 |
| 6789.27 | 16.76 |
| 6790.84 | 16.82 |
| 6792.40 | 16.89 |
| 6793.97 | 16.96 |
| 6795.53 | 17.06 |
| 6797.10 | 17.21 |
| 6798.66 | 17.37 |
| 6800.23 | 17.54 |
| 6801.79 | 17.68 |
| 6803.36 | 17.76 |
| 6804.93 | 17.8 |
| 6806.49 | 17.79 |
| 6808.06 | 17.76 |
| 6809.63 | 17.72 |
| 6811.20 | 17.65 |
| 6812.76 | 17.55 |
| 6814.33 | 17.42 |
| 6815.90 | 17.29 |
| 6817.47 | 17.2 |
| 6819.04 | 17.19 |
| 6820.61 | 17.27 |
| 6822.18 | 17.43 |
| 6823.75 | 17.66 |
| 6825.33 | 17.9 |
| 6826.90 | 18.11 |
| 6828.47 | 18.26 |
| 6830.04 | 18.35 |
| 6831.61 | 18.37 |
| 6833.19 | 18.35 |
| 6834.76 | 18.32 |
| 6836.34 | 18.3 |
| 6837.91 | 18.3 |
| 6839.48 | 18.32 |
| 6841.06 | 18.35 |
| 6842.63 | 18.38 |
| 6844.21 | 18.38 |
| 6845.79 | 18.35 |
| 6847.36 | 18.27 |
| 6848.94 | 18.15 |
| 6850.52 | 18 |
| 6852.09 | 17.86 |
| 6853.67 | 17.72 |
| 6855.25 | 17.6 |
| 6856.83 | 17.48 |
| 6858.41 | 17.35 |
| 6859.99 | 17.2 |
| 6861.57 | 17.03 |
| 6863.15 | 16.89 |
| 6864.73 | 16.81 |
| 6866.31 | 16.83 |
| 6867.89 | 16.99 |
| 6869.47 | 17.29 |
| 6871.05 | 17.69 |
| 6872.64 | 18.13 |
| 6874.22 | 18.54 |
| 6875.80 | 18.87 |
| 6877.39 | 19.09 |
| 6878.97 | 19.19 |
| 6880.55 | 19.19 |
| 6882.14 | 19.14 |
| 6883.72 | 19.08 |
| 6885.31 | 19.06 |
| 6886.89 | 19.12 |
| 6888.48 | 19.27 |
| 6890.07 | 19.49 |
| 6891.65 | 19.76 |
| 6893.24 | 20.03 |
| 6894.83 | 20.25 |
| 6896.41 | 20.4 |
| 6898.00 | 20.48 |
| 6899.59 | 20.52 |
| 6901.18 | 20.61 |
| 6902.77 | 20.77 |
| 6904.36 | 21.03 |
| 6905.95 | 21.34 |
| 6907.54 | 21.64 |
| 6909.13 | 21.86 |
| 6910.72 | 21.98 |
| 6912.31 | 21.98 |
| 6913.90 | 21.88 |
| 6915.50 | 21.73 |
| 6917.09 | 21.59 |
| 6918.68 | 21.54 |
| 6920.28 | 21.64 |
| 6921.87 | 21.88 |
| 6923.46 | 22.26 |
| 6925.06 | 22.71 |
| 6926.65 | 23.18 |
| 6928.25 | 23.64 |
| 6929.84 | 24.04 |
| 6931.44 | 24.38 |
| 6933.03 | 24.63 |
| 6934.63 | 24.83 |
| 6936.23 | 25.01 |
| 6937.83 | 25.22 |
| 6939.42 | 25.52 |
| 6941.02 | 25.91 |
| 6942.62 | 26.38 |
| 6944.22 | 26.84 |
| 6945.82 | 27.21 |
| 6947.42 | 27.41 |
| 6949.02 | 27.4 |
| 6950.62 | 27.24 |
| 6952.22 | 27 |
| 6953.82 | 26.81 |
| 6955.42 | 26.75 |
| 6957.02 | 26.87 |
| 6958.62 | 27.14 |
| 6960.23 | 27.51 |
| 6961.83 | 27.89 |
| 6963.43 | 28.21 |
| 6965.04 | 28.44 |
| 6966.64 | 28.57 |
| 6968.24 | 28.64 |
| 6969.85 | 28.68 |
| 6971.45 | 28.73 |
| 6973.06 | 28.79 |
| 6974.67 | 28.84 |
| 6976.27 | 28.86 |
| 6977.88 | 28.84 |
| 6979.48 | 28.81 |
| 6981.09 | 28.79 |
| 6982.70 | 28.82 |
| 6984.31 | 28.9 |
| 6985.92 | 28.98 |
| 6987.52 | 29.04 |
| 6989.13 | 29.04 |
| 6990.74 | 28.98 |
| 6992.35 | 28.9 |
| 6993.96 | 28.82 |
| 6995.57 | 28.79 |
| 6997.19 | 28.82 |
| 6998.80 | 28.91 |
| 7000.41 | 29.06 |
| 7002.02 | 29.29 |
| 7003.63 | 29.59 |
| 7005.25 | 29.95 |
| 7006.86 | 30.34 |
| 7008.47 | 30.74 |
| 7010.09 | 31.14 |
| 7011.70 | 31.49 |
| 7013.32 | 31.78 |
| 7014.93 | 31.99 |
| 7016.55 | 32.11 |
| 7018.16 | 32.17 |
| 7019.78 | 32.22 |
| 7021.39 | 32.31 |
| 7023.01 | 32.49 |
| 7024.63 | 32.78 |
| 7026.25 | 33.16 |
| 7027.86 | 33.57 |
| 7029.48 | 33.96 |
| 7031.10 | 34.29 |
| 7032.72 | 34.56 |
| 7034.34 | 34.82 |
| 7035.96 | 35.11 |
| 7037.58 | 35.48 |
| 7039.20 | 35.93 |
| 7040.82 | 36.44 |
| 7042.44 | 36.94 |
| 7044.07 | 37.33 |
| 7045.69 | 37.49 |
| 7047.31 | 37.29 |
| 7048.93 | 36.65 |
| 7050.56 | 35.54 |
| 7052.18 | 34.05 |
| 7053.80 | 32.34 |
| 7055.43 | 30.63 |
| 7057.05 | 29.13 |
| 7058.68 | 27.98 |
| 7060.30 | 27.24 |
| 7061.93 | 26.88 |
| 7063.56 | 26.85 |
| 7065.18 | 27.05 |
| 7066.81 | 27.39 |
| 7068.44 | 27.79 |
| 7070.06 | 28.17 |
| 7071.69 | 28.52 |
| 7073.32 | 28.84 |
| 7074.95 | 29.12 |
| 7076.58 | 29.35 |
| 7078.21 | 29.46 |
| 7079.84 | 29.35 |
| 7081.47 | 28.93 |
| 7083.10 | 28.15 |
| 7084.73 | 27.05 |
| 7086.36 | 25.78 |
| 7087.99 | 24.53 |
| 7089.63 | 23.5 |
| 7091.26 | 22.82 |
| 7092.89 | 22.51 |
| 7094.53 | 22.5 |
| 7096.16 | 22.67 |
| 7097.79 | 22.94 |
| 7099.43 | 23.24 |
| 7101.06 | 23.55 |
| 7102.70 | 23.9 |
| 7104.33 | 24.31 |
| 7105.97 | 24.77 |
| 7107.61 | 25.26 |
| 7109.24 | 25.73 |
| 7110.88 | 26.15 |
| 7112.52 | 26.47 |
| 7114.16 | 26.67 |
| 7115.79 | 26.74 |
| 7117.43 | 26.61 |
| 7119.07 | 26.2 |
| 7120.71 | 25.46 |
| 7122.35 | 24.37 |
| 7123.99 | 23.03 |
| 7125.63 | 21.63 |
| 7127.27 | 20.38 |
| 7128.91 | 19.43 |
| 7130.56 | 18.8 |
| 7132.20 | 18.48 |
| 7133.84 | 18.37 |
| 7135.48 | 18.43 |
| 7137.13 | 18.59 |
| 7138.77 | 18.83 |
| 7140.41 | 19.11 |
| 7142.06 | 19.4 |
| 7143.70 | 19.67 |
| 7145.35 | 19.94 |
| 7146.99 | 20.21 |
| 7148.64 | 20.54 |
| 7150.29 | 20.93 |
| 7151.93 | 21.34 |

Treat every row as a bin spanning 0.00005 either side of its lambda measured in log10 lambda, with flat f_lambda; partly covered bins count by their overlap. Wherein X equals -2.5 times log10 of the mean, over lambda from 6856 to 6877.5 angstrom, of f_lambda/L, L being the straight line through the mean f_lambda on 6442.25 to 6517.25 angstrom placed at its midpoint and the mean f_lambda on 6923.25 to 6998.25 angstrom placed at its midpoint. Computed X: 0.47 mag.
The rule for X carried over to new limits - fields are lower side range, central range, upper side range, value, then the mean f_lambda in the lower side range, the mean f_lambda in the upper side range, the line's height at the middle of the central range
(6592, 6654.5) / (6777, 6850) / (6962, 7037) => 0.477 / 24.4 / 30.5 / 27.5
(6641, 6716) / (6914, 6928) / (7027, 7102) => 0.189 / 20.3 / 29.8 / 26.3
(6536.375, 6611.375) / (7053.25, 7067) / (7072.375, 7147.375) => -0.177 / 27.4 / 23.7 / 24.1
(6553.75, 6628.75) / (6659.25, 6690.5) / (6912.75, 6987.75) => 0.271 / 26.3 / 26.2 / 26.3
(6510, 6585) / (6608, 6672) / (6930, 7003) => 0.220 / 28.4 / 27.7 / 28.3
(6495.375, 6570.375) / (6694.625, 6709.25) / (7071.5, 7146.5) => 0.364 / 28.6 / 23.8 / 27.2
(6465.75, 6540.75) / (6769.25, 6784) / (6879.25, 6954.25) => 0.309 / 27.8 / 22.6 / 24.4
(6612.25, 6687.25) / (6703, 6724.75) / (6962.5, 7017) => 0.301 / 22.3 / 29.4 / 23.6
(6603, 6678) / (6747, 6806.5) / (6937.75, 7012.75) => 0.381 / 23.1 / 28.4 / 25.3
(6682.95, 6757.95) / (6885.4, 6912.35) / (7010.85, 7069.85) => 0.265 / 18.1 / 32.6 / 26.2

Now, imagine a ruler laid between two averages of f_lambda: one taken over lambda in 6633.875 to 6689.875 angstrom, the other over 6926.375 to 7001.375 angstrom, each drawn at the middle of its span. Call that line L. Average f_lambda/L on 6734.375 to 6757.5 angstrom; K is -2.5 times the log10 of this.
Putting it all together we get 0.270 mag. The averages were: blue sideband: 21.3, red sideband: 27.5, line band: 18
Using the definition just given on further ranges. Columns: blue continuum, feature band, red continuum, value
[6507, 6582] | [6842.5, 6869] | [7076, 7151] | 0.41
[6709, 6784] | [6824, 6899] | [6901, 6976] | 0.20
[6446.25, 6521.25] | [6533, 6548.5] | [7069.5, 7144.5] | -0.16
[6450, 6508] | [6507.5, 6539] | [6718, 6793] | -0.19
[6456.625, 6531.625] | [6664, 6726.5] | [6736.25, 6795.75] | 0.06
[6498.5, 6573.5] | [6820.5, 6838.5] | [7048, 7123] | 0.47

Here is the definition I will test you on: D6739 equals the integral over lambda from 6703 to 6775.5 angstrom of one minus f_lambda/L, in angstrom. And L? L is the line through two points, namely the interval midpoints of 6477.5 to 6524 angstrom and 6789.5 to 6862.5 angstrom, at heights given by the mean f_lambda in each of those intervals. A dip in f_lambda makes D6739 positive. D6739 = 7.8 angstrom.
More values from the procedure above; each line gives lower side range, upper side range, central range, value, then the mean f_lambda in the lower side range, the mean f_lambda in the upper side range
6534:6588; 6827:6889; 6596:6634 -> 1.68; 28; 18.1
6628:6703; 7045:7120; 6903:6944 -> 3.21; 21.1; 27.5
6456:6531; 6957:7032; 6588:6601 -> 0.40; 27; 30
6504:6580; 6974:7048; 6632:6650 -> 3.68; 28.5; 31.7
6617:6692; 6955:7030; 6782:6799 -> 5.49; 21.9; 29.8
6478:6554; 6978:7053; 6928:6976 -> 7.19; 28.2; 32.1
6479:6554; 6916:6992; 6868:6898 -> 8.67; 28.2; 26.6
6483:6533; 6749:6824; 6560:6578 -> -0.86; 27.7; 17.7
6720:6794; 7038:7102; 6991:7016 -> -3.12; 17.8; 29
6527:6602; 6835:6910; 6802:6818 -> 2.38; 28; 18.8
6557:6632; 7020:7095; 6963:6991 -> 1.07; 26.1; 30.7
